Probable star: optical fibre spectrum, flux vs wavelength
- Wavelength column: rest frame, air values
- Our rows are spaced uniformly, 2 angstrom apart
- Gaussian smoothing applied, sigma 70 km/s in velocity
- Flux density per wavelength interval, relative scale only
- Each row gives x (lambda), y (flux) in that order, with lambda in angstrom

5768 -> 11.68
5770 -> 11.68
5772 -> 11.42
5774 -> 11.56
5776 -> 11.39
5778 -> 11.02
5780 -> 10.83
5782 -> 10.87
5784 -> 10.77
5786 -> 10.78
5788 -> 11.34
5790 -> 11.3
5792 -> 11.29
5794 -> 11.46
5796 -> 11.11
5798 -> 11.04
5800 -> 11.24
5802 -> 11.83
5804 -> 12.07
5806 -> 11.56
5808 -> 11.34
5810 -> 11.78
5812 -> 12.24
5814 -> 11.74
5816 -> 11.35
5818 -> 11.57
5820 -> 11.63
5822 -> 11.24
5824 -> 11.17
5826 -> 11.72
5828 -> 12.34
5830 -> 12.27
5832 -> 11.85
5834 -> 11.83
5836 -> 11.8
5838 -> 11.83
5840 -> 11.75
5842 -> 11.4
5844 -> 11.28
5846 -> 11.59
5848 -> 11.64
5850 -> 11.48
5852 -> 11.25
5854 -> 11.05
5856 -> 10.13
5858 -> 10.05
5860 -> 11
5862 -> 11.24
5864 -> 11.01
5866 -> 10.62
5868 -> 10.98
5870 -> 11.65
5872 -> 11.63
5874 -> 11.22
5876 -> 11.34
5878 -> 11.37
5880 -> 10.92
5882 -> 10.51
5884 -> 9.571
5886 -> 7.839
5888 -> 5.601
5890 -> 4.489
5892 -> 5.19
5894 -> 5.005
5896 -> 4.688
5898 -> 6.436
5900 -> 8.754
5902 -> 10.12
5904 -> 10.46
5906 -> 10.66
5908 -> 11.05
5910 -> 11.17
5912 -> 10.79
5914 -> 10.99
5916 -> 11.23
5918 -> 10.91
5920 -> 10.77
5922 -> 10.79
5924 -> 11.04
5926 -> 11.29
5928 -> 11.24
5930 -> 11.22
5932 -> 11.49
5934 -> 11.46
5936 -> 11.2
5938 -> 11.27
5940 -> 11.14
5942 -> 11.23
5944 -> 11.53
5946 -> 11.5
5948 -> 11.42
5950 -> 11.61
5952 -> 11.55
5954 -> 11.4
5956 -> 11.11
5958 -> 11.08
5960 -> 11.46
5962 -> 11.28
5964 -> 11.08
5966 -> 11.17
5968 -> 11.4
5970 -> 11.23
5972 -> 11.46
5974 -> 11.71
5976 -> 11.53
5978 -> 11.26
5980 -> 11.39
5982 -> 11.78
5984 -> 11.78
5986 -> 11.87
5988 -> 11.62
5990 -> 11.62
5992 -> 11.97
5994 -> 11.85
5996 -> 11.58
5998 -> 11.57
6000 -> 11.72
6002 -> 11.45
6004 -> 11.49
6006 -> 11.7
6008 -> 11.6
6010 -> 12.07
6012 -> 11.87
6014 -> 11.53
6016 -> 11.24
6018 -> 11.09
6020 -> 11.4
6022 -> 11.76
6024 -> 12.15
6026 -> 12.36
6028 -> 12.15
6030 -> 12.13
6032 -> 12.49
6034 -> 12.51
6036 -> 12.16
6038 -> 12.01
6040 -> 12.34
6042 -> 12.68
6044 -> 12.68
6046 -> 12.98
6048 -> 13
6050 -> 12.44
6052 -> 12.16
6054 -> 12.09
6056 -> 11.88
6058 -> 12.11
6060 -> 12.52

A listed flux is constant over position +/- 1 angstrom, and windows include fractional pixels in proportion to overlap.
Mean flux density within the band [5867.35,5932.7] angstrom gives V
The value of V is 9.76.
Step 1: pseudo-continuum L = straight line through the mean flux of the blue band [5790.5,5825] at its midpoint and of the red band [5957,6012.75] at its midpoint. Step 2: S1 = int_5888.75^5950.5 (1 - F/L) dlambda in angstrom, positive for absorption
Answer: 8.0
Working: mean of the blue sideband 11.5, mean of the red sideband 11.6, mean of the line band 10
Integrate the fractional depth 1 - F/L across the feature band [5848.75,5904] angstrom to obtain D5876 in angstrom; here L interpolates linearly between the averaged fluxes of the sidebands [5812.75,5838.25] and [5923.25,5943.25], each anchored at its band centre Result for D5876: 9.8 angstrom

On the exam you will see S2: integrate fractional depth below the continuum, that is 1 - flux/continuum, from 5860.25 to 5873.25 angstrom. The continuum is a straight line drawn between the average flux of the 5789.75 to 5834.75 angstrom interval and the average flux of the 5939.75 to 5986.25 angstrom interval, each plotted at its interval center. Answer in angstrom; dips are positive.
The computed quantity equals 0.4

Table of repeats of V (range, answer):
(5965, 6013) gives 11.6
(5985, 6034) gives 11.8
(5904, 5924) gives 10.9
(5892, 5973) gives 10.6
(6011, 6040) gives 11.9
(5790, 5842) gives 11.6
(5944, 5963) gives 11.4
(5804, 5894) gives 10.8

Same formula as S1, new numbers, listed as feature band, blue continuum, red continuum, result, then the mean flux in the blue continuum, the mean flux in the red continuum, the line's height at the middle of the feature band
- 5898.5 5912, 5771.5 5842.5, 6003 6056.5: 1.72 angstrom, 11.5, 12.1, 11.7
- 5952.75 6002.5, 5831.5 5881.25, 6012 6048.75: 1.58 angstrom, 11.3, 12.1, 11.9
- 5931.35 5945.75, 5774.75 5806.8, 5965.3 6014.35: 0.23 angstrom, 11.2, 11.6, 11.5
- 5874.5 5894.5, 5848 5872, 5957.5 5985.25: 4.96 angstrom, 11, 11.4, 11.1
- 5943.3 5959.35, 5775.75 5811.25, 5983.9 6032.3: 0.32 angstrom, 11.3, 11.8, 11.6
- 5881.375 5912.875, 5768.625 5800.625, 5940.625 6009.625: 8.71 angstrom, 11.2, 11.5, 11.4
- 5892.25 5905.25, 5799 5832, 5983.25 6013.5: 4.67 angstrom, 11.7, 11.7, 11.7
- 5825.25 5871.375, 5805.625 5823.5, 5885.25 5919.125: -4.24 angstrom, 11.6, 8.57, 10.4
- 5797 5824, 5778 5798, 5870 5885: -1.26 angstrom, 11.1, 11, 11.1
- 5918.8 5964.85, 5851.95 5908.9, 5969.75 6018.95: -2.80 angstrom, 9.48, 11.6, 10.6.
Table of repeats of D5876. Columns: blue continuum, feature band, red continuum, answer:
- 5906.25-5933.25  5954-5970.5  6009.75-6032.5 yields 0.2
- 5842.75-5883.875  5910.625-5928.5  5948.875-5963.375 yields 0.4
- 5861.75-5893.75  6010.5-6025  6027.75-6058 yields 0.4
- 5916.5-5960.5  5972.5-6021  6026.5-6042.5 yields 1.1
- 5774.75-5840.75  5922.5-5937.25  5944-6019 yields 0.3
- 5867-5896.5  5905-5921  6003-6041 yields -2.4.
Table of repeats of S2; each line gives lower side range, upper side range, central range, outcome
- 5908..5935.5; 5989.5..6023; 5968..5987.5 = -0.2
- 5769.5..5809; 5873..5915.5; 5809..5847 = -4.6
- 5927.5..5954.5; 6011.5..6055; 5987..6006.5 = 0.3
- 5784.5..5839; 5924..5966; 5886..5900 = 7.0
